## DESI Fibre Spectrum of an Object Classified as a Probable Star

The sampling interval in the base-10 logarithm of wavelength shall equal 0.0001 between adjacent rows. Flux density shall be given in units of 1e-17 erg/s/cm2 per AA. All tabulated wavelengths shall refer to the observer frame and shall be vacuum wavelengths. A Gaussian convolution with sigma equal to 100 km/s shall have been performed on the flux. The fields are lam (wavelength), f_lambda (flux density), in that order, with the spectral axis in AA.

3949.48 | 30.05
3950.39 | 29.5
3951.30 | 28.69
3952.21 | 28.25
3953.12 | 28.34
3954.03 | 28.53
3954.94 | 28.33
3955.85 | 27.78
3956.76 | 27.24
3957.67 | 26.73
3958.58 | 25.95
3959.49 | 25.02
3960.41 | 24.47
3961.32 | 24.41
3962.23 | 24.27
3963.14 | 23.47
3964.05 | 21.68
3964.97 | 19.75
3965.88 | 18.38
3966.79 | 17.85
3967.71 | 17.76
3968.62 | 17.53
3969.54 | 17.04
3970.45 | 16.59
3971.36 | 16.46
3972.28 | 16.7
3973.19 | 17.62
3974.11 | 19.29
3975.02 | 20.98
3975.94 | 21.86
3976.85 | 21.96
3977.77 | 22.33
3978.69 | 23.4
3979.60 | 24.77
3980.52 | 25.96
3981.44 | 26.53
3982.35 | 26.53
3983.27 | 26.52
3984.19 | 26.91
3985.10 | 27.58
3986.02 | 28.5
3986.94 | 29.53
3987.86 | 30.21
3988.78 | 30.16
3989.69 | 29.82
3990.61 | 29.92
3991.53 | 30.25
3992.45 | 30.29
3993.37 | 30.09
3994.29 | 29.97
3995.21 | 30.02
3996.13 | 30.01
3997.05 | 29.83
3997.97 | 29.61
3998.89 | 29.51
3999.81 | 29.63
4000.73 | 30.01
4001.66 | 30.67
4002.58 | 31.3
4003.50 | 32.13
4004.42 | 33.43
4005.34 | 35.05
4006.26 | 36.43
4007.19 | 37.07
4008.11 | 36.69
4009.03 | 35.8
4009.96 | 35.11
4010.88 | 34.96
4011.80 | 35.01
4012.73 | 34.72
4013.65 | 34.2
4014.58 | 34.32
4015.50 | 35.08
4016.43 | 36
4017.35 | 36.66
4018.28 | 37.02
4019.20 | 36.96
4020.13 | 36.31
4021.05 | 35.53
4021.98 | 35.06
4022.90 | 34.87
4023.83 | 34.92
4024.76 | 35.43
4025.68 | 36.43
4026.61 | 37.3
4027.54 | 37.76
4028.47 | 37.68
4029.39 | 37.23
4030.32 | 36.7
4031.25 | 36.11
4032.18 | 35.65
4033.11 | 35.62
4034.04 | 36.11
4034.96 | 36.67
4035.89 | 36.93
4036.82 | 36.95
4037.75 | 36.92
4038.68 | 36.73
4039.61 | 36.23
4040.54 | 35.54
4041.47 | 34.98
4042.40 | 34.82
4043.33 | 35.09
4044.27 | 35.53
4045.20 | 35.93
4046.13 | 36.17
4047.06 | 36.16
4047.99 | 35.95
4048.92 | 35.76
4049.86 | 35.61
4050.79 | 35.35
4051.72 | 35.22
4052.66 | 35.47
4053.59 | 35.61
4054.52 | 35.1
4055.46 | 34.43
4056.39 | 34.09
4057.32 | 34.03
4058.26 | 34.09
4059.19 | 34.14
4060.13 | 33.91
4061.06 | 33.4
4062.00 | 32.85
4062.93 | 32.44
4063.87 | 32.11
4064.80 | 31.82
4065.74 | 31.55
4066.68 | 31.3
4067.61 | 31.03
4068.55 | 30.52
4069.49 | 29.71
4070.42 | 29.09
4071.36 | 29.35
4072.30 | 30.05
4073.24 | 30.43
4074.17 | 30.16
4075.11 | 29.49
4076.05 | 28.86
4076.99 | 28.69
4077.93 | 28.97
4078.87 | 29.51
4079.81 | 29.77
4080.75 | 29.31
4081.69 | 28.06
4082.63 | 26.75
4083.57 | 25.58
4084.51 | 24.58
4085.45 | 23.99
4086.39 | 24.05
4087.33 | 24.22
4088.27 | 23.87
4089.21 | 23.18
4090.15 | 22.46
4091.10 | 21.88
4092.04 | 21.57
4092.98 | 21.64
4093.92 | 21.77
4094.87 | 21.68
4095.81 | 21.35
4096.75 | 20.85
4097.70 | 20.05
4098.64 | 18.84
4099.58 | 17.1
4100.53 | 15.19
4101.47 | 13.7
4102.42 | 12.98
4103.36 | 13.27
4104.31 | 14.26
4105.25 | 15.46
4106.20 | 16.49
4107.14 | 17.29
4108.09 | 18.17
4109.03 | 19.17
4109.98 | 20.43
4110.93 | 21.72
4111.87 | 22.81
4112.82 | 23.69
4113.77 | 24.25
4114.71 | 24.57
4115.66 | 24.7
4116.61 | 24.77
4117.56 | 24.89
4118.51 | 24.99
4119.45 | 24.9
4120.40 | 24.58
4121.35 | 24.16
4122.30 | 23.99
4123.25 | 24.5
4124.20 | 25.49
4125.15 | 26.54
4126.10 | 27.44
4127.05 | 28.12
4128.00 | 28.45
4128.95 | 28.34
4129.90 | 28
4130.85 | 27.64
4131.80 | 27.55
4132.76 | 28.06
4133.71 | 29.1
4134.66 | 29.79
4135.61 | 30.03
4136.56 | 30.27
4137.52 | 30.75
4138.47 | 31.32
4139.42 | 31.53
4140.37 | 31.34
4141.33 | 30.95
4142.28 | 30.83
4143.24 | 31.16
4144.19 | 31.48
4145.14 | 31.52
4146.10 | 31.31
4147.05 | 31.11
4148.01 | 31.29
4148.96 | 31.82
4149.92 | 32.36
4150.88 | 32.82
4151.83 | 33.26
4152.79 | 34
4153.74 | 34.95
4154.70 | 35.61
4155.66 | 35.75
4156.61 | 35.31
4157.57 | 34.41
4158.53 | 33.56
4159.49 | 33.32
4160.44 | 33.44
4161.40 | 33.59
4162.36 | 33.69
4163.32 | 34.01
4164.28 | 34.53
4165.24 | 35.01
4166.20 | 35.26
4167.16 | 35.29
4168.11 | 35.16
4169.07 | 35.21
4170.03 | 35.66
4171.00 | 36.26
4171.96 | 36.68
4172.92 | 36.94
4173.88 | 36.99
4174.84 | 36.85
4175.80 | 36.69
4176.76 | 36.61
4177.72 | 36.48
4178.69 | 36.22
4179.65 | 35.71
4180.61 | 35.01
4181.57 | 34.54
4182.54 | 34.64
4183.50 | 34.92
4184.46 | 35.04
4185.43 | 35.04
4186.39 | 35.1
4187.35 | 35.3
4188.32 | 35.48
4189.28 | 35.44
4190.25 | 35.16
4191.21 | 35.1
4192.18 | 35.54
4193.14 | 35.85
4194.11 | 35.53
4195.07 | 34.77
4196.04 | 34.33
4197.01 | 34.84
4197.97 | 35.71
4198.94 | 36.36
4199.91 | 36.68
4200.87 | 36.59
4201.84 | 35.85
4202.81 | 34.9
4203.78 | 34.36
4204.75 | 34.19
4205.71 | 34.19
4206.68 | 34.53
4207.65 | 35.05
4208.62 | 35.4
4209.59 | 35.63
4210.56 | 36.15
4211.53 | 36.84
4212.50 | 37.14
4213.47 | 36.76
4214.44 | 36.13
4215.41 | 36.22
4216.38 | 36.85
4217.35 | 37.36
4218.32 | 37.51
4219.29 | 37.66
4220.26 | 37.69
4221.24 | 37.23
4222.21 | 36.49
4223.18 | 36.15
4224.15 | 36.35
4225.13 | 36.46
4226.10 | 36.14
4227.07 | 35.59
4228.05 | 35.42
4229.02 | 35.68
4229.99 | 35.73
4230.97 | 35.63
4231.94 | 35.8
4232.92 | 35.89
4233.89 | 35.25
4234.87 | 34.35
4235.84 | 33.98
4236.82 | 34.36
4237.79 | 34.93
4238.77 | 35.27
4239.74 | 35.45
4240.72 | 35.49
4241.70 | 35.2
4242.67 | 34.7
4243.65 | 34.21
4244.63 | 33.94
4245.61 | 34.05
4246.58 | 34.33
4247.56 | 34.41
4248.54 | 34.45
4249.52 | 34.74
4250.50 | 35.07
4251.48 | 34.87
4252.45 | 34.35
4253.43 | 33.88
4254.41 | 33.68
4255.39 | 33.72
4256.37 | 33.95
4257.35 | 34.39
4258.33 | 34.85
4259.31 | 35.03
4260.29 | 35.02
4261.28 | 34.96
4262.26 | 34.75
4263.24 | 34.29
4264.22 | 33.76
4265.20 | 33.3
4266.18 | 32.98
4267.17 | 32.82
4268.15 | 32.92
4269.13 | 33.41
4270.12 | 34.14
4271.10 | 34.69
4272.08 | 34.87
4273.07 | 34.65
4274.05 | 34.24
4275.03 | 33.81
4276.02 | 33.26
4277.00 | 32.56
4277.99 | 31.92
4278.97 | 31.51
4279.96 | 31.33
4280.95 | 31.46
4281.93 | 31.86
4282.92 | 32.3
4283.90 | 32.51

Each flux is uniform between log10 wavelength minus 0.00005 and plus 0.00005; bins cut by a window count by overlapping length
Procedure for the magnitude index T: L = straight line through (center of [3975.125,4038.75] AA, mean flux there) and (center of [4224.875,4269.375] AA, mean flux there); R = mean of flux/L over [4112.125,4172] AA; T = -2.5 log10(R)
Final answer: 0.11 mag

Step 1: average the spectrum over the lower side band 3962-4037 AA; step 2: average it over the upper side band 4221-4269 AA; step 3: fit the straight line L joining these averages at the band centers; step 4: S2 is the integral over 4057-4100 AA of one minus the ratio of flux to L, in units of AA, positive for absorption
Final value 5.6 AA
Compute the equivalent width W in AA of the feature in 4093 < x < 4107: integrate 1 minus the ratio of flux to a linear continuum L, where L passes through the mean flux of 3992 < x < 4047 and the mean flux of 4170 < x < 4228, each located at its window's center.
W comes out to 7.0 AA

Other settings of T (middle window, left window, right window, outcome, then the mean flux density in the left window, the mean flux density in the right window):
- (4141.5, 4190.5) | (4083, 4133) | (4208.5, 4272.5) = -0.23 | 22.4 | 35.2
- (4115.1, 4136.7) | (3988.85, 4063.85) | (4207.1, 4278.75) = 0.28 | 34.5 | 35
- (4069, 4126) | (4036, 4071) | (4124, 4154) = 0.35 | 34.2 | 30.3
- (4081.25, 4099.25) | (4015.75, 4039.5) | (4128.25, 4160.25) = 0.42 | 36.4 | 31.5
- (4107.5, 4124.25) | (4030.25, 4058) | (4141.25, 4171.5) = 0.42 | 35.7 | 33.6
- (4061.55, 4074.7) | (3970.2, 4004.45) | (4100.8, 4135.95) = -0.25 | 26.7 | 23.3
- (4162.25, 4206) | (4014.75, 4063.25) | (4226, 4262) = -0.01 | 35.6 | 34.8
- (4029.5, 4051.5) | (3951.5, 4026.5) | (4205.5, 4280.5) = -0.20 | 28.6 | 34.9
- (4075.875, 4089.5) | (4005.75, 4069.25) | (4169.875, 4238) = 0.31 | 35.2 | 35.8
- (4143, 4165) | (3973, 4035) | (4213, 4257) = 0.03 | 31.7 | 35.4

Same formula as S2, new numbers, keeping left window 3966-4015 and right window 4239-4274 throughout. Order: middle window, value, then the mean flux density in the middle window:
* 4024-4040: -4.3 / 36.6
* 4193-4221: -2.4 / 35.9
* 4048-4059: -2.1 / 35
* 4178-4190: -1.0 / 35.2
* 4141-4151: 0.0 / 31.5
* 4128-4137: 0.7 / 28.7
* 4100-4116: 6.3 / 18.7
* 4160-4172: -1.0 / 34.8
